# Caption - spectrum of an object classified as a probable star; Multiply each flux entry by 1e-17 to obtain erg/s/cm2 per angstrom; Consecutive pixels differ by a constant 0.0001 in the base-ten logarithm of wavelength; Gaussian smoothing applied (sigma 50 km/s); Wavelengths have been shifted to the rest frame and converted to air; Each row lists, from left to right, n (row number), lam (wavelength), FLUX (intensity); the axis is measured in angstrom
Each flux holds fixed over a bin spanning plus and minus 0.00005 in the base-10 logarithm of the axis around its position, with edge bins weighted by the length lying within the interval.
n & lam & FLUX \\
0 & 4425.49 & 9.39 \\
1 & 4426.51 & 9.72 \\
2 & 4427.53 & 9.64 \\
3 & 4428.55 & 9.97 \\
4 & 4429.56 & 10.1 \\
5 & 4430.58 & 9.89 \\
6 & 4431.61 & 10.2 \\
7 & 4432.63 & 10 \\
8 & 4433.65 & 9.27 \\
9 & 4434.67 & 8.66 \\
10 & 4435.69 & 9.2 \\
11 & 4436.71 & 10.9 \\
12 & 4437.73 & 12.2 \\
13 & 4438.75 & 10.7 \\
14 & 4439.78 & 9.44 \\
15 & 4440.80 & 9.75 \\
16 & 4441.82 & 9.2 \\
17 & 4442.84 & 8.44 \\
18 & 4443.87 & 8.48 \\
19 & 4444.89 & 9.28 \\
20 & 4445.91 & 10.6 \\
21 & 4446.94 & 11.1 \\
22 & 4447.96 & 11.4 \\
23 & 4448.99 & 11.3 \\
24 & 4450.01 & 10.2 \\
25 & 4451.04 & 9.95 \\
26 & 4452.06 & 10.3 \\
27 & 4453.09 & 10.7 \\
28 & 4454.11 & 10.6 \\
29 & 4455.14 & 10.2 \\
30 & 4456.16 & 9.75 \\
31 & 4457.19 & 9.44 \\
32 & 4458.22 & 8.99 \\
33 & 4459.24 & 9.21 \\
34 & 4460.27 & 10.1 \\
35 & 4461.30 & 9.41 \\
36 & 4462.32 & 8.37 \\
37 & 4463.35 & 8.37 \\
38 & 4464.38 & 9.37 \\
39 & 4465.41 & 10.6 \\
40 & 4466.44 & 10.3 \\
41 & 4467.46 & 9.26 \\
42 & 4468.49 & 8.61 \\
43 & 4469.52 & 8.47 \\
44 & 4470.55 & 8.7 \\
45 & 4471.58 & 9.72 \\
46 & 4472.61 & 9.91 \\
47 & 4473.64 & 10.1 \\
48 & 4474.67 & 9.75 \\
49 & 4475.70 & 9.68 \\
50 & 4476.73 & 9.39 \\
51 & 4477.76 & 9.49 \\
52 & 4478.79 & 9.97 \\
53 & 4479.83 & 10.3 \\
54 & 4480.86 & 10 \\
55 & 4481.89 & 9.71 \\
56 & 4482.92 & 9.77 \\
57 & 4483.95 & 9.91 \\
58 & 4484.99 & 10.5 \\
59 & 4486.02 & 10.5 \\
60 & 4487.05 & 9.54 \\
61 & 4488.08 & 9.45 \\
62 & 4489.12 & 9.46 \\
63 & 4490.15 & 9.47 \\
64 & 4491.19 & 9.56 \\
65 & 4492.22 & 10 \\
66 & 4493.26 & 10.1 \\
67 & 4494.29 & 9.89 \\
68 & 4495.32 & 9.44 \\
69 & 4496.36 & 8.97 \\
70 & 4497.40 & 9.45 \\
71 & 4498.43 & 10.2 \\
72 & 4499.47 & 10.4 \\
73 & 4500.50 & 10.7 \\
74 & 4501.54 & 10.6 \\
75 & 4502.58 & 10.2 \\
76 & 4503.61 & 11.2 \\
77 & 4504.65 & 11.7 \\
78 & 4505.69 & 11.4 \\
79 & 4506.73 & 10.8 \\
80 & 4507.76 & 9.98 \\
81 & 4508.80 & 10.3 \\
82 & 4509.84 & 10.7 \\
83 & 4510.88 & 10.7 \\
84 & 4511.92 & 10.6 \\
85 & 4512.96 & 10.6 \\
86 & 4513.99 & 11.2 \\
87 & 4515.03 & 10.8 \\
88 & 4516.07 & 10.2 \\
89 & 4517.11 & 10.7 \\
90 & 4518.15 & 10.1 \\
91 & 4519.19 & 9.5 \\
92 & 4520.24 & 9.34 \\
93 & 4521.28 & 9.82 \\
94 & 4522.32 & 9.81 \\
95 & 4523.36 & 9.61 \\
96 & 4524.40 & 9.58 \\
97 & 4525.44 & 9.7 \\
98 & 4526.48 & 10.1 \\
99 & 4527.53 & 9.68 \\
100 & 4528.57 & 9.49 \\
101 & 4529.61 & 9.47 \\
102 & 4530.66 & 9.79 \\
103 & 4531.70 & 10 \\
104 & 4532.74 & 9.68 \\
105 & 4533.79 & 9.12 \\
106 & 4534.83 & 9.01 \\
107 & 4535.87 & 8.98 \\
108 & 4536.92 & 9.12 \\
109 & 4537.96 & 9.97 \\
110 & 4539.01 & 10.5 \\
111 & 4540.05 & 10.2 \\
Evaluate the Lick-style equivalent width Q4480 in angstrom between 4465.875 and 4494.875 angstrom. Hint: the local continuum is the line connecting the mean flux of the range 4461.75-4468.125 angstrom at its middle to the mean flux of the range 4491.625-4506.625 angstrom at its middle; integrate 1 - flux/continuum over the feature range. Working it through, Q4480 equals 0.3 angstrom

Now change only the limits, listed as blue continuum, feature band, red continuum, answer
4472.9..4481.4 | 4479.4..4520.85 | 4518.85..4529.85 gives -1.9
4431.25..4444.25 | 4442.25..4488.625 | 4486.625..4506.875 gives 0.7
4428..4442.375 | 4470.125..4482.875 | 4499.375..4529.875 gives 0.5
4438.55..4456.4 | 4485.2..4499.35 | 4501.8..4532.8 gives 0.6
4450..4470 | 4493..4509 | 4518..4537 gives -1.3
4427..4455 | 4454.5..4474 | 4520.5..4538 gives 1.0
